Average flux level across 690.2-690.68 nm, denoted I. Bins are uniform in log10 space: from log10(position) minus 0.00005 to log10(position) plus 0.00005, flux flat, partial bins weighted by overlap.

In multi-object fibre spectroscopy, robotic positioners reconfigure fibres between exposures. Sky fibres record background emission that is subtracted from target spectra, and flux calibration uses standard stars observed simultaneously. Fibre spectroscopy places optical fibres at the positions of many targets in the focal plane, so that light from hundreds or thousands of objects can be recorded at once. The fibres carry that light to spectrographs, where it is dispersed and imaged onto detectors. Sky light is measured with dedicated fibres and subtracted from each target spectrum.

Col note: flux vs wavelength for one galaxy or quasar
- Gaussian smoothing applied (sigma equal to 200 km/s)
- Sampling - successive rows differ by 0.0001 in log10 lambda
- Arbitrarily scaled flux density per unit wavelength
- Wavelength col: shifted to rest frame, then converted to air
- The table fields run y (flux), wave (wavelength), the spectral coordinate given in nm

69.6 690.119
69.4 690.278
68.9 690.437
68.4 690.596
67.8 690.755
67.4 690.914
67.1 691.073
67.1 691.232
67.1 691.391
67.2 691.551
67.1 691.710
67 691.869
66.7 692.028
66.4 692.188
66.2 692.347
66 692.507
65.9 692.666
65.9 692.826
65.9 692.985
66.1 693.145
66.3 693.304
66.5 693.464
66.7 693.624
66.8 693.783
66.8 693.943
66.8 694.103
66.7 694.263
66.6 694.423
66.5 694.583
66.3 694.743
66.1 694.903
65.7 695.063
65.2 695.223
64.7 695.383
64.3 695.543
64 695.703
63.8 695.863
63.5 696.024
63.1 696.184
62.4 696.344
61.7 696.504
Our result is 68.9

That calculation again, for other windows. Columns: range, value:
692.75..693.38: 66.1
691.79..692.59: 66.5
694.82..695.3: 65.7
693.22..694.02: 66.7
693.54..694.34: 66.7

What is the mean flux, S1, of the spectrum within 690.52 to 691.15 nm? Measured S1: 67.7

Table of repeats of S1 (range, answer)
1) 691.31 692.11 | 67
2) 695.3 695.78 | 64.4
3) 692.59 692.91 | 65.9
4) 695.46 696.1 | 63.9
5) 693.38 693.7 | 66.5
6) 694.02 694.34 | 66.7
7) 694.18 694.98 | 66.4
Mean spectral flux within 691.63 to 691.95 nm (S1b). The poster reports 67.2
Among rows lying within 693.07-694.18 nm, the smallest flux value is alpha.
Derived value 66.1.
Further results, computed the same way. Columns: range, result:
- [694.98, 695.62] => 64.3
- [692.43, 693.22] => 65.9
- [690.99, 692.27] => 66.4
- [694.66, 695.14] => 65.7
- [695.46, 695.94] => 63.8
